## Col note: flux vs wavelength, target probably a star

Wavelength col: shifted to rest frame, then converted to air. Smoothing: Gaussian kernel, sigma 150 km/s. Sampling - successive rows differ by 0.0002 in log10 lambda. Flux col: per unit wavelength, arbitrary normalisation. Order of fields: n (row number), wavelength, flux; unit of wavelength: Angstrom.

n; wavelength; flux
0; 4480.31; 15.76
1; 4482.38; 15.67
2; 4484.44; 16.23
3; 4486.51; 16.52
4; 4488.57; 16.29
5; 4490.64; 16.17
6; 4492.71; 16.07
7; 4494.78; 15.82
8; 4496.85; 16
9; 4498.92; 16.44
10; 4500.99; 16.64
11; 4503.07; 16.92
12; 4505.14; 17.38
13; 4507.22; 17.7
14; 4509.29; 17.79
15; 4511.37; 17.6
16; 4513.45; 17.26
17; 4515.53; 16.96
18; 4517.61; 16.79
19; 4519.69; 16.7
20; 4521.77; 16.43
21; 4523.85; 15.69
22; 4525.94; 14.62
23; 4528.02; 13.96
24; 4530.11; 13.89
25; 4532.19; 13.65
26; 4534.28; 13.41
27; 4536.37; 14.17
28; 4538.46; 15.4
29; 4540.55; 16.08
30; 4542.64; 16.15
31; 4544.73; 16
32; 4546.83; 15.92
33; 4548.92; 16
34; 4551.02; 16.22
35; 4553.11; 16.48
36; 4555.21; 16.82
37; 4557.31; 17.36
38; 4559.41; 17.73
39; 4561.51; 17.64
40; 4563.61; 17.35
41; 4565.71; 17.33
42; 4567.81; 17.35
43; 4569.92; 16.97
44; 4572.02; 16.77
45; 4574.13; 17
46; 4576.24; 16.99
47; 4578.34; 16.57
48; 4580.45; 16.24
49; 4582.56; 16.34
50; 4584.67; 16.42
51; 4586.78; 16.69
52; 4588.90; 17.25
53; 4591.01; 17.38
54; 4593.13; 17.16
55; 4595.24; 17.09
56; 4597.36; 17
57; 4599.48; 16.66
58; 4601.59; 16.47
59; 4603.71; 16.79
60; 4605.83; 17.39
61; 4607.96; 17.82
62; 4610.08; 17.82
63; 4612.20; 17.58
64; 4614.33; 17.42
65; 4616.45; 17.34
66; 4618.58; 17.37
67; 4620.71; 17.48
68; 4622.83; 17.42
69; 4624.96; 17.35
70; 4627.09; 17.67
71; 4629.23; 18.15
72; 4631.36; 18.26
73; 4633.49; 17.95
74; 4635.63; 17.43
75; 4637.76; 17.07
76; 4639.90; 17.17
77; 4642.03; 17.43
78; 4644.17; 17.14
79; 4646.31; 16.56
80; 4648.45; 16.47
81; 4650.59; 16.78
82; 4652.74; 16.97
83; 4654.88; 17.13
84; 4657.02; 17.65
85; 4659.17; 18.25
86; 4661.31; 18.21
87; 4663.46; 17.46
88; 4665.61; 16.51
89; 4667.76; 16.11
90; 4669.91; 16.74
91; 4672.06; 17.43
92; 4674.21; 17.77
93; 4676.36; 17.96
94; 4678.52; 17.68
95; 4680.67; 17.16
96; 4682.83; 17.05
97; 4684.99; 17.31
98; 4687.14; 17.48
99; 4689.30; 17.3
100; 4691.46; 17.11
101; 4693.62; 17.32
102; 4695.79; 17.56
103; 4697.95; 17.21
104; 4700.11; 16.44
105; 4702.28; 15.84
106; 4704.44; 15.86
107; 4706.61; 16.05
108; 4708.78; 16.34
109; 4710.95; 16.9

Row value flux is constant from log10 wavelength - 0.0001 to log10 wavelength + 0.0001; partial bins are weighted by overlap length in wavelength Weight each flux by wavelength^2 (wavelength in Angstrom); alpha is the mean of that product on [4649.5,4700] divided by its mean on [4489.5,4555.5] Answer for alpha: 1.2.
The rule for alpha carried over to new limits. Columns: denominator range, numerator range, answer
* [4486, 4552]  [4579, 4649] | 1.12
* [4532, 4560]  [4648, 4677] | 1.15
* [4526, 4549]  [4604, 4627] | 1.21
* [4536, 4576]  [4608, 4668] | 1.08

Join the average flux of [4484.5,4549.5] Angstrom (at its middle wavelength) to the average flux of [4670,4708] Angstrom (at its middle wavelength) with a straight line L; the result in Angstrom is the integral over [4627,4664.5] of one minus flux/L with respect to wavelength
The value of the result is -1.4 Angstrom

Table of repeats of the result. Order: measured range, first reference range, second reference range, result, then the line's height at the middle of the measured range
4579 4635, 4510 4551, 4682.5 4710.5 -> -3.65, 16.2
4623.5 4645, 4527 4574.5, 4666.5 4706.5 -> -1.16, 16.7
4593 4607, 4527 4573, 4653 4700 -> -0.32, 16.5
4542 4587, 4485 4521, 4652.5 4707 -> 0.39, 16.9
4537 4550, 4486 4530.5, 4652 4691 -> 0.56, 16.6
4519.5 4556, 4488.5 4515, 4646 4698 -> 3.26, 16.9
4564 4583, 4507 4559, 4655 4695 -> -0.60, 16.4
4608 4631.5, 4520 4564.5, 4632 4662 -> -0.97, 16.9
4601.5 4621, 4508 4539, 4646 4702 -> -0.98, 16.6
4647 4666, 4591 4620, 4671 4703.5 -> -0.05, 17.2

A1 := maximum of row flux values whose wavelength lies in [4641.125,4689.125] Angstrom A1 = 18.25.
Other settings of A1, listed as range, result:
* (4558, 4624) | 17.82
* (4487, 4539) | 17.79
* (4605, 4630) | 18.15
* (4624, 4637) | 18.26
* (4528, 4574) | 17.73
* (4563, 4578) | 17.35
